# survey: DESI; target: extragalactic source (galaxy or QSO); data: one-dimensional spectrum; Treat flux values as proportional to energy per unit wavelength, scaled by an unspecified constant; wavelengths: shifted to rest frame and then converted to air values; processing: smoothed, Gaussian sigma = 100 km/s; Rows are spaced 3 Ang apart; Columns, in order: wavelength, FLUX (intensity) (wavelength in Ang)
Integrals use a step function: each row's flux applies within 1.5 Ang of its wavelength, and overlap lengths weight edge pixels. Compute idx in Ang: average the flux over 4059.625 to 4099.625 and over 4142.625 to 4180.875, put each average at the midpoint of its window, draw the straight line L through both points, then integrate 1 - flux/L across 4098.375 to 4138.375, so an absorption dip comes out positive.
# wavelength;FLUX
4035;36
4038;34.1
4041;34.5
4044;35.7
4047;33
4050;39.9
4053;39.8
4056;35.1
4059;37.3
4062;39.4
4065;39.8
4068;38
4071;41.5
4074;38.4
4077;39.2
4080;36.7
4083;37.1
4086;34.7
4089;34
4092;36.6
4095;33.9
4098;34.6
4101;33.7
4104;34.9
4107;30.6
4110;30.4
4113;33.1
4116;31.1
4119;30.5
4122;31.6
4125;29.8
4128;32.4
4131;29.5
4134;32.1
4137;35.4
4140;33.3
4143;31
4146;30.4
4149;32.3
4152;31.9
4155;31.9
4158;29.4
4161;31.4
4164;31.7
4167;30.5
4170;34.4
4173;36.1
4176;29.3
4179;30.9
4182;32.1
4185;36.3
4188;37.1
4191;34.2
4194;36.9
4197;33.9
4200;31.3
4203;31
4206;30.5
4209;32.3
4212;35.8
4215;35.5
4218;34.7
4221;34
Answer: 2.99 Ang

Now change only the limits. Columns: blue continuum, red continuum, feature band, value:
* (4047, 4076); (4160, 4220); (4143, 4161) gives 1.9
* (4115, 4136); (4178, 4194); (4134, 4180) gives 1.2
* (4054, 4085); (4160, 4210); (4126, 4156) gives 2.6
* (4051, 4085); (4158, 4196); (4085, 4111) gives 2.3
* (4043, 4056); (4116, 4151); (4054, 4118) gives -1.9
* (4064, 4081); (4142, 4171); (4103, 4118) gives 1.6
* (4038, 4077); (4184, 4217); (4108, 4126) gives 2.5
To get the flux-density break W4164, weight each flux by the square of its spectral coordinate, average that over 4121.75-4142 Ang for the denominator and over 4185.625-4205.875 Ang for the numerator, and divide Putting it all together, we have 1.1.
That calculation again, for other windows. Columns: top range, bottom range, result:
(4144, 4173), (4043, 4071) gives 0.88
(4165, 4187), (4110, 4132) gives 1.08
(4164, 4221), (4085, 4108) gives 1.03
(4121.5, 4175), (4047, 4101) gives 0.89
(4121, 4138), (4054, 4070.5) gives 0.86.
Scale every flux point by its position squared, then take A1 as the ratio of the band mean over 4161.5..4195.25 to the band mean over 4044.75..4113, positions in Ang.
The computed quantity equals 0.97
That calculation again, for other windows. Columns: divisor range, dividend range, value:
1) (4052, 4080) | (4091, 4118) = 0.87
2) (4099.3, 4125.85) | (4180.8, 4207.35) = 1.10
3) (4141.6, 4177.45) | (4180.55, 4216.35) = 1.09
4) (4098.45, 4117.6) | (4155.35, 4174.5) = 1.02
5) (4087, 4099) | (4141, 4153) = 0.93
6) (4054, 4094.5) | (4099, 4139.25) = 0.87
